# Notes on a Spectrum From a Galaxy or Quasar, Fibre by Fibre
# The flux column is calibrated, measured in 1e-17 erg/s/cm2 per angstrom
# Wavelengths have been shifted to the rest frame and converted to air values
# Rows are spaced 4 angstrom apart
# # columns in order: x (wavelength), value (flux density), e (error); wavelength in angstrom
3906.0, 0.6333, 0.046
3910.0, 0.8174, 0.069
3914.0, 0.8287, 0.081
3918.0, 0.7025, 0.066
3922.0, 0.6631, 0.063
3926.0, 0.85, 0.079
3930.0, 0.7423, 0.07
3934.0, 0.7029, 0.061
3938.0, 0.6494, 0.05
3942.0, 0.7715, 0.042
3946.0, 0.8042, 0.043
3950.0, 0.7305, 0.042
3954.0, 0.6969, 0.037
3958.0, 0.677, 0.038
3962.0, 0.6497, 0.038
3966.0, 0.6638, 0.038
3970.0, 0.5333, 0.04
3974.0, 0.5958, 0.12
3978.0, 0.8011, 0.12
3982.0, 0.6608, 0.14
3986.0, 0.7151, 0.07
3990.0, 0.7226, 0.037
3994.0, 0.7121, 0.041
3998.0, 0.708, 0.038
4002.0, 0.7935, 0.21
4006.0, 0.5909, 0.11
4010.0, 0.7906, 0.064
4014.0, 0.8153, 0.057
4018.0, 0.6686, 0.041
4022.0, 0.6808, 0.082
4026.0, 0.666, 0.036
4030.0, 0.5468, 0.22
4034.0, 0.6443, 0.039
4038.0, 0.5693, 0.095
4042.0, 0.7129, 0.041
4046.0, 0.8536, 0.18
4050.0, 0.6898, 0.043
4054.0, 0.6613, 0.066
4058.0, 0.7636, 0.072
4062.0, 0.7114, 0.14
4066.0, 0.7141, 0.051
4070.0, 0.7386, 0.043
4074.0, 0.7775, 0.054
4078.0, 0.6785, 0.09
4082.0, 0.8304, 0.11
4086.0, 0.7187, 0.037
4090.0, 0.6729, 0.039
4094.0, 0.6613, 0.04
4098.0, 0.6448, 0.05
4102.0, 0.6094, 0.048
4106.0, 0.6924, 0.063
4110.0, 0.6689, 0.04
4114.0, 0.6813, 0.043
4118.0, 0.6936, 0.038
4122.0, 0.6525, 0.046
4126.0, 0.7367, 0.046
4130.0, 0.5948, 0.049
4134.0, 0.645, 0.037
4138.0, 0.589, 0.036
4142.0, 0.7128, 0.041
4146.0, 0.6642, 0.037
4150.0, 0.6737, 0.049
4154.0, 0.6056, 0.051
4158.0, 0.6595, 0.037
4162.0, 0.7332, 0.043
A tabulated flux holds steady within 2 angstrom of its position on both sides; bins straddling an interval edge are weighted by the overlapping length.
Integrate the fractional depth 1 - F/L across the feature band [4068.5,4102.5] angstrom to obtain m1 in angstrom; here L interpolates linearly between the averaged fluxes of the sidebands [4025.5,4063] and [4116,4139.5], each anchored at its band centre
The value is -2.0 angstrom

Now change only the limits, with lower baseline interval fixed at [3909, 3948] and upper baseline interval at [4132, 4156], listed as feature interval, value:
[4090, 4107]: 0.46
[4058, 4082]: -1.84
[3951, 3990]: 3.24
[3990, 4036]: 1.14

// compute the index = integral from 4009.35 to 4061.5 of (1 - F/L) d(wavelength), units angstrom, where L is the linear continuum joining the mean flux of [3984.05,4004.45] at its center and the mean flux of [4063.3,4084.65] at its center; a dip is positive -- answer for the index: 2.9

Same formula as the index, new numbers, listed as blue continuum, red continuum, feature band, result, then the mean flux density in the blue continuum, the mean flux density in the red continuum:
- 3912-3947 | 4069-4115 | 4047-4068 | -0.2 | 0.744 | 0.697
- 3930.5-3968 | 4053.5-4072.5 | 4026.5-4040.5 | 2.3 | 0.707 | 0.724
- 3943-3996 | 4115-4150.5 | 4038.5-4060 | -1.5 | 0.691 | 0.663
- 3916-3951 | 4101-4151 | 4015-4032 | 1.2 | 0.735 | 0.663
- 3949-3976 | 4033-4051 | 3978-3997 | -1.5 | 0.647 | 0.697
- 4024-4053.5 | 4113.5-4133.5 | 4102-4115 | 0.0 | 0.669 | 0.669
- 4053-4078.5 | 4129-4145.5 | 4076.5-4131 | -0.2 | 0.726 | 0.64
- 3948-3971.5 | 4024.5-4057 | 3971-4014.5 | -3.0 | 0.661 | 0.671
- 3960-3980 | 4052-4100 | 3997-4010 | -0.8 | 0.649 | 0.714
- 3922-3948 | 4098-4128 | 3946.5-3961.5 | 0.7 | 0.746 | 0.674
